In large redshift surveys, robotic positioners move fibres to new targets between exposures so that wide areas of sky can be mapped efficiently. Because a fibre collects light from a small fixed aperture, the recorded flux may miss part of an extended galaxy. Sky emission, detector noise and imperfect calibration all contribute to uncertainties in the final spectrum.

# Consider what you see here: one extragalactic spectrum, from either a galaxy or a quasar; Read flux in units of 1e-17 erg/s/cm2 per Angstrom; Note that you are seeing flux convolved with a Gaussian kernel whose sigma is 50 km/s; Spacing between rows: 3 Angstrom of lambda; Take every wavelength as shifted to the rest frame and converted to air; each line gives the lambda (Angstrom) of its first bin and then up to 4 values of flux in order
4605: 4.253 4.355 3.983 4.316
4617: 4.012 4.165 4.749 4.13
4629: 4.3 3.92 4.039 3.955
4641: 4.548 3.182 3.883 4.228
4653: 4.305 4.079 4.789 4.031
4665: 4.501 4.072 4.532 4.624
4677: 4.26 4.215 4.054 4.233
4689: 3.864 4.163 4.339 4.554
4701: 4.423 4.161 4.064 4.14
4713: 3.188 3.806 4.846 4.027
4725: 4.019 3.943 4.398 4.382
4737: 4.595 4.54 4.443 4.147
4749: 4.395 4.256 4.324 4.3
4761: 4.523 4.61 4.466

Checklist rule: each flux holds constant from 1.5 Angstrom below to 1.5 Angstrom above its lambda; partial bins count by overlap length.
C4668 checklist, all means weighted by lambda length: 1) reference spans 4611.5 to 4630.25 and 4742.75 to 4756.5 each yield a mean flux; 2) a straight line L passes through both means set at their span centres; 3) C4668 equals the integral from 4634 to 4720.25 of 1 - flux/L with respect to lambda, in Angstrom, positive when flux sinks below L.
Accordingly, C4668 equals 2.1 Angstrom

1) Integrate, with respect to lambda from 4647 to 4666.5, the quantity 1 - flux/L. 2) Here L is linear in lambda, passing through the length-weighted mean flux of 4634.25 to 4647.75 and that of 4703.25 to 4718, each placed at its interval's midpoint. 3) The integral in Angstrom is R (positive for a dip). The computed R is -1.9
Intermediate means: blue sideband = 3.92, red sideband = 3.89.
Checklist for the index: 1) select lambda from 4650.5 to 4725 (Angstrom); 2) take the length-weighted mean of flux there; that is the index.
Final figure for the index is 4.22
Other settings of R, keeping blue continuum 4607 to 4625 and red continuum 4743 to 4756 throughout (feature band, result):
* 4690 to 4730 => 1.5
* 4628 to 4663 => 1.3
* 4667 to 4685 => -0.1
